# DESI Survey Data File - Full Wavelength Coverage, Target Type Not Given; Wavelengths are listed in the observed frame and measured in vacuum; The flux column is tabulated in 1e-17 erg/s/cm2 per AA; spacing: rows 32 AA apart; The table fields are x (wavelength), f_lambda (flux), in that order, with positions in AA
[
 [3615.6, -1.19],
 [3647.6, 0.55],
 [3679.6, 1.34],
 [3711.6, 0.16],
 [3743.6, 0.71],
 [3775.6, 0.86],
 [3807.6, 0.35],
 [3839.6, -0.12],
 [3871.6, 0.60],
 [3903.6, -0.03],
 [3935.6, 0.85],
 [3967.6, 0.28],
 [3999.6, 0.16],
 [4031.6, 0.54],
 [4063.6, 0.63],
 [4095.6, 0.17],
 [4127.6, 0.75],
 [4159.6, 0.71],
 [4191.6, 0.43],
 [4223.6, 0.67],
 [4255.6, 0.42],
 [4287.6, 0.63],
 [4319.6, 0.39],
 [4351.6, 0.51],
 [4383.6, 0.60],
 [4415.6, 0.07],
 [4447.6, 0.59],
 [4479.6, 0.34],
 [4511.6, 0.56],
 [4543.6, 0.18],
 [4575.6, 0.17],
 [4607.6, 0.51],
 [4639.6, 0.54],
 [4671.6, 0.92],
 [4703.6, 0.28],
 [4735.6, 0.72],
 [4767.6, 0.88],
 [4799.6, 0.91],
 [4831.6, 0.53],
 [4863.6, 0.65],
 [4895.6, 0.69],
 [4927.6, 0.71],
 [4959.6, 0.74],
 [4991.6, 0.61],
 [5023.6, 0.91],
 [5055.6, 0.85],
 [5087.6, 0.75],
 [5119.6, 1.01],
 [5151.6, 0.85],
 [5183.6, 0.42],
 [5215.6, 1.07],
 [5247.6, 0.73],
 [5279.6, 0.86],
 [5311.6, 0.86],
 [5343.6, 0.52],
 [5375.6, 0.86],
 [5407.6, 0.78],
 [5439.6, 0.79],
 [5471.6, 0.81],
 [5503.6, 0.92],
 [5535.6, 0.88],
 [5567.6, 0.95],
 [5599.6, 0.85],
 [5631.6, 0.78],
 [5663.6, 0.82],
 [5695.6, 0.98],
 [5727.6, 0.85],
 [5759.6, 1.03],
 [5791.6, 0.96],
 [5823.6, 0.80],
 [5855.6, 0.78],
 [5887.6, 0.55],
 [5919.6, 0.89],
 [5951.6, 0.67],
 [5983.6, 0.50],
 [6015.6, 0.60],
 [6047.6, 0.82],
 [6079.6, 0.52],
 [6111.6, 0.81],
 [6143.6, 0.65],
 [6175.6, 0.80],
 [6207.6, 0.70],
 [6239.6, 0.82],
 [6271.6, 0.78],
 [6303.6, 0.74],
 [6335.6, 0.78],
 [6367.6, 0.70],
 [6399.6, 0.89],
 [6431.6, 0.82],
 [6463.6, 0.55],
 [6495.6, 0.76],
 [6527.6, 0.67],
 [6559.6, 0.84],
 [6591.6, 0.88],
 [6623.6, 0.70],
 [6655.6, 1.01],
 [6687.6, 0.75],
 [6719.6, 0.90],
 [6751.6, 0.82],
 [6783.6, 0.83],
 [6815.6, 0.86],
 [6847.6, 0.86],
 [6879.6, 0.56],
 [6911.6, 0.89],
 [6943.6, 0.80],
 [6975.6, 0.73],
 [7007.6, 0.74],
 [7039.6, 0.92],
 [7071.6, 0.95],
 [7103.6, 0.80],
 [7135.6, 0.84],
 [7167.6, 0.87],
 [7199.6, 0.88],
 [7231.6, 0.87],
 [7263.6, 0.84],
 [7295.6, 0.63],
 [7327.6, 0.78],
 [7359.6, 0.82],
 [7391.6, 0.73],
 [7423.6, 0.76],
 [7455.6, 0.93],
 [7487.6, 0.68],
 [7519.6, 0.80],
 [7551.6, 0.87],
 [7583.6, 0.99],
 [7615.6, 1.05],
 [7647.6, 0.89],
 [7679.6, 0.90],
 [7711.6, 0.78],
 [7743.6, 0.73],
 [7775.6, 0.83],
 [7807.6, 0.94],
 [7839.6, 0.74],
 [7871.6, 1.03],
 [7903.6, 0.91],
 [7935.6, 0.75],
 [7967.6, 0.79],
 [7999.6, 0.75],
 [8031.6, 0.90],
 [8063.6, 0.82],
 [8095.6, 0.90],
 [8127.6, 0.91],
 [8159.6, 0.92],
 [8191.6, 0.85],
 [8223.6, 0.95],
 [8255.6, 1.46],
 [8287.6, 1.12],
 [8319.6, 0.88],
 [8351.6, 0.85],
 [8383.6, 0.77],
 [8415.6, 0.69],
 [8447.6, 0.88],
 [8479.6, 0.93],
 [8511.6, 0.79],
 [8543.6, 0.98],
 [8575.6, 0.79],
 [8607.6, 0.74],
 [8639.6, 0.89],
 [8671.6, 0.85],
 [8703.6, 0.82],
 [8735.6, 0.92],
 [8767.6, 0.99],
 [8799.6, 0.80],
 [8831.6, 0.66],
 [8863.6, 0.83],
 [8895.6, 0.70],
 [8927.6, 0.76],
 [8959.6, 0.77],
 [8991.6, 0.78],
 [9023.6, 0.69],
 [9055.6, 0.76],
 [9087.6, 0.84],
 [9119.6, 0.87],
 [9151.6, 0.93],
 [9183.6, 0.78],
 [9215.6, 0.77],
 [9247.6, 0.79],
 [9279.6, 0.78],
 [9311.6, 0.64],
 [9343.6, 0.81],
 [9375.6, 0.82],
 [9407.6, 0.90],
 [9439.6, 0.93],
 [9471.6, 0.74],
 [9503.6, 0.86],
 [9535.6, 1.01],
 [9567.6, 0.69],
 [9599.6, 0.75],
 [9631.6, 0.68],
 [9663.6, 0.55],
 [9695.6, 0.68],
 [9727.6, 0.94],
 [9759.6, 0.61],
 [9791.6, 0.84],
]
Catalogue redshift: 0.26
